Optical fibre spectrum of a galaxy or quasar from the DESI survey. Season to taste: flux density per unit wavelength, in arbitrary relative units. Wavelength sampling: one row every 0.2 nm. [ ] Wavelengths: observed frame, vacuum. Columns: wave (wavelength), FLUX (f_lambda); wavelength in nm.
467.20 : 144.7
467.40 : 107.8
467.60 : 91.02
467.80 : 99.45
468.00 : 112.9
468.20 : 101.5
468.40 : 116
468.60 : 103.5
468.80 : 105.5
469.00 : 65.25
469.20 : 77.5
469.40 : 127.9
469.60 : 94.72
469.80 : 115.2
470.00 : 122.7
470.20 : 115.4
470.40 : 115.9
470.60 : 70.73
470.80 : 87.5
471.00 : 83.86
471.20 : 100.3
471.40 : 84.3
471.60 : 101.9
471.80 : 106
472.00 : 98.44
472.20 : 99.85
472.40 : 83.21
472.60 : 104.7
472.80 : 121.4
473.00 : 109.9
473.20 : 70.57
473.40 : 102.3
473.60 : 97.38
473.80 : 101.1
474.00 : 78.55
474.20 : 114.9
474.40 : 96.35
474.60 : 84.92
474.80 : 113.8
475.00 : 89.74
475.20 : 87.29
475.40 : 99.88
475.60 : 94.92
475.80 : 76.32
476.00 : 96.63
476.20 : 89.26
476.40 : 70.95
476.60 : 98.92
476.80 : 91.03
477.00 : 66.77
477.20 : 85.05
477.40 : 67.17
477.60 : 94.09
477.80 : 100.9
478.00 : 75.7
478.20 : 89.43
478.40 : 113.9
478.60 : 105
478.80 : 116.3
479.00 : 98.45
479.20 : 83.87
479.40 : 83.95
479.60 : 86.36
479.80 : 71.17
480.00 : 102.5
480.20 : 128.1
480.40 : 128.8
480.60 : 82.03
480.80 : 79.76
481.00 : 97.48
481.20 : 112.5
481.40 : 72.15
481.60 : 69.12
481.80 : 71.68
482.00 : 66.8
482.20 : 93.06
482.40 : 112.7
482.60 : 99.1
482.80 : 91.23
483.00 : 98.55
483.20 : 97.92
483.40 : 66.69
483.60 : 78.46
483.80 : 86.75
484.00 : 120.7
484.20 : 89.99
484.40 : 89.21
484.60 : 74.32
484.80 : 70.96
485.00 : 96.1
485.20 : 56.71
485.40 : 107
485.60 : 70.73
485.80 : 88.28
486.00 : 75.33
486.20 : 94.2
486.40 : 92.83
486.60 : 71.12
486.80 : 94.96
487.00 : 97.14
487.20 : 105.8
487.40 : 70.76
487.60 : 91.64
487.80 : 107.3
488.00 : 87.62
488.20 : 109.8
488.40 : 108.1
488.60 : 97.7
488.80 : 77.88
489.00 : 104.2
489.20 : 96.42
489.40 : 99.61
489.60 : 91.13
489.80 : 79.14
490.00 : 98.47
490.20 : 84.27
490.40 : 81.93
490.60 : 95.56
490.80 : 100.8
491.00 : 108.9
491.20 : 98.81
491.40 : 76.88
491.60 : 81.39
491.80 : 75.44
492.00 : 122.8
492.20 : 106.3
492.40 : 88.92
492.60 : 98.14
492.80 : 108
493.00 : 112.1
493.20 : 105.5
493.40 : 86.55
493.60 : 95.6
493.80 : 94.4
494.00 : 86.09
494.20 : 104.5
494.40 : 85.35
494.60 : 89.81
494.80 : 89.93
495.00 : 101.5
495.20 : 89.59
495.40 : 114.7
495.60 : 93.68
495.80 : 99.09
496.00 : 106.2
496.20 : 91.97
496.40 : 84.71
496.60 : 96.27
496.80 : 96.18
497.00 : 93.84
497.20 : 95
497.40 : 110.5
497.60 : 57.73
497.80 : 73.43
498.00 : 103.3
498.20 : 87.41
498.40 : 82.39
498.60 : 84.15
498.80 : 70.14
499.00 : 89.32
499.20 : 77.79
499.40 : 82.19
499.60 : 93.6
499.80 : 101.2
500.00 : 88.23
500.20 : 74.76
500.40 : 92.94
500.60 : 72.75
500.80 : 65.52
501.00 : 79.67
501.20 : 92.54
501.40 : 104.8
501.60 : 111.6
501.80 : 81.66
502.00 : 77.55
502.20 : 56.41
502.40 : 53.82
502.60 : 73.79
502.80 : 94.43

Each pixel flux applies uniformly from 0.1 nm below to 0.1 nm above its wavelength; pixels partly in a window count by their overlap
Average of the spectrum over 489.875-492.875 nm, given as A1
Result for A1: 94.9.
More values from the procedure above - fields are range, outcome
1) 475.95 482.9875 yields 91.3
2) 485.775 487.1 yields 87.7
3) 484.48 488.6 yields 88.8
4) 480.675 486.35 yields 86.7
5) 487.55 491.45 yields 95.1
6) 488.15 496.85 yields 95.7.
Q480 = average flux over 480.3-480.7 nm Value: 105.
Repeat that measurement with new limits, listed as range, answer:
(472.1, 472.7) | 95.9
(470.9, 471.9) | 95.3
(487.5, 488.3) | 99.1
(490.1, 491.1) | 94.3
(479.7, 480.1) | 86.8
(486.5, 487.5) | 88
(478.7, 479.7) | 93.8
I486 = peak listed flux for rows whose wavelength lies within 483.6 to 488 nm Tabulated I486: 120.7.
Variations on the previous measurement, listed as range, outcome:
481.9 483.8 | 112.7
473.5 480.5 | 128.8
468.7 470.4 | 127.9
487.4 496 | 122.8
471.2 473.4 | 121.4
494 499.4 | 114.7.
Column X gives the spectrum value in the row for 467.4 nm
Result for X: 107.8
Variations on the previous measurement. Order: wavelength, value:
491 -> 108.9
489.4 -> 99.61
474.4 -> 96.35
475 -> 89.74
